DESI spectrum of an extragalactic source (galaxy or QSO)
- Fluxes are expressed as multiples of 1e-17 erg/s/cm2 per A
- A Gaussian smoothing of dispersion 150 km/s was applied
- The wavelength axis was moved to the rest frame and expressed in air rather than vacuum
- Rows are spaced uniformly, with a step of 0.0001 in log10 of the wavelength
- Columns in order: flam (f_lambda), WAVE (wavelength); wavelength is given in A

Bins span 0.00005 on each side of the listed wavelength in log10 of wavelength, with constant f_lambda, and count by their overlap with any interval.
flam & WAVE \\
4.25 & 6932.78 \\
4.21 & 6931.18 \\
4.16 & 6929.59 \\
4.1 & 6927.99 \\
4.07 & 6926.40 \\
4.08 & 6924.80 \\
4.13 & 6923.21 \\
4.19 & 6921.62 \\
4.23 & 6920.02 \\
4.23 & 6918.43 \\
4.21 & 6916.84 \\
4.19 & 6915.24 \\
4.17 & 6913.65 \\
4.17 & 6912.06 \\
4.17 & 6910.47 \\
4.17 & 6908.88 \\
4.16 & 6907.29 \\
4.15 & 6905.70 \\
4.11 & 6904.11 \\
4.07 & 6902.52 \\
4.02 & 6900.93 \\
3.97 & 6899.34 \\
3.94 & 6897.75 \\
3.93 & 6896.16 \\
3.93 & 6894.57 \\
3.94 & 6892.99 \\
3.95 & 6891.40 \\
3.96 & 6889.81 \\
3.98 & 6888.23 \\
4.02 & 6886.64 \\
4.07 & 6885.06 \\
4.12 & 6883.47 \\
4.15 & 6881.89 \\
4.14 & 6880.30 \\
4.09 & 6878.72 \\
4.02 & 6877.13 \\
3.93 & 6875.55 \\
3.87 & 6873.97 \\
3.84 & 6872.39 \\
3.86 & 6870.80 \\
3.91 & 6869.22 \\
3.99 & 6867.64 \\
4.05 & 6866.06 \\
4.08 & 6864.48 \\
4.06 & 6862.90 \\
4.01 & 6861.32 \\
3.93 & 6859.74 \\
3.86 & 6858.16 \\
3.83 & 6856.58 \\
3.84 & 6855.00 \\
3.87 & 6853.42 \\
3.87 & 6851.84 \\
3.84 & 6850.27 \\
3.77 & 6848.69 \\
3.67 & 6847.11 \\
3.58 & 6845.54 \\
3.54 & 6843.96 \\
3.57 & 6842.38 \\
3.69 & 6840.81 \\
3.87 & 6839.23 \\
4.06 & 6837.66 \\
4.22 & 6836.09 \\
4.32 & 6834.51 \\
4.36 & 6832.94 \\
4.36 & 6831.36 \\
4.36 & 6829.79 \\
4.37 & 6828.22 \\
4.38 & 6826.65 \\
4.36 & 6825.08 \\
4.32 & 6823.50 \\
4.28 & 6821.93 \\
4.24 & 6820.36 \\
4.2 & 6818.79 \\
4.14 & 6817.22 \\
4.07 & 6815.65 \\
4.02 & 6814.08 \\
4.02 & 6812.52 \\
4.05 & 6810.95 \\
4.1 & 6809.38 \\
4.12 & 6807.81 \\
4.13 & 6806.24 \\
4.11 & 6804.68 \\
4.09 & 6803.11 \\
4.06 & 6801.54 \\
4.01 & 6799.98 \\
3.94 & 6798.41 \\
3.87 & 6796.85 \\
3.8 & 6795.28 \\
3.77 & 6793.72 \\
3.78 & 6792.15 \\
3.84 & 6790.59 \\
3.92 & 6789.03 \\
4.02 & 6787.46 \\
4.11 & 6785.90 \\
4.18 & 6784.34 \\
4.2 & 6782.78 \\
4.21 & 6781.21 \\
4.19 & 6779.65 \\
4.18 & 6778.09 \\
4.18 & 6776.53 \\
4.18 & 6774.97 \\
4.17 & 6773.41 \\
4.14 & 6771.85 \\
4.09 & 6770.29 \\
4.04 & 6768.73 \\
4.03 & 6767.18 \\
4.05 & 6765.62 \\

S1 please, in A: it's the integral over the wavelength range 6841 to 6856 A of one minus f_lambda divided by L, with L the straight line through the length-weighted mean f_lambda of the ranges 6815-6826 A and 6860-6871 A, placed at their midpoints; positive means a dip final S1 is 1.3 A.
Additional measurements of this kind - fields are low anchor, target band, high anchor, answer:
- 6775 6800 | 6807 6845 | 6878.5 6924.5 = -0.8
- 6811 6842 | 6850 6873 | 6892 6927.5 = 1.2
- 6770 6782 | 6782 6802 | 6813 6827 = 1.1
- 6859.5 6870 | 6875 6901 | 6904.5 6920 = 0.5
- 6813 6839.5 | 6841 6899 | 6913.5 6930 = 3.9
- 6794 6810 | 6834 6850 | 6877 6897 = 0.8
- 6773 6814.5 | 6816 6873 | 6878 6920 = 0.7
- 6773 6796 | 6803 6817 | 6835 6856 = -0.5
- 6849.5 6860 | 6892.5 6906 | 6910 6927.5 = 0.2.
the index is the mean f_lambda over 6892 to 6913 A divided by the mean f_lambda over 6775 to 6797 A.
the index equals 1.01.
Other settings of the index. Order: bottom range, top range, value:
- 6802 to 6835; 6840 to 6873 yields 0.91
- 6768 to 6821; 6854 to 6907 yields 0.98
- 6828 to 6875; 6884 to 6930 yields 1.04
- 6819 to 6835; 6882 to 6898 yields 0.92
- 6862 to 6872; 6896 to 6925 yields 1.04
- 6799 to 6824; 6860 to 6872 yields 0.97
